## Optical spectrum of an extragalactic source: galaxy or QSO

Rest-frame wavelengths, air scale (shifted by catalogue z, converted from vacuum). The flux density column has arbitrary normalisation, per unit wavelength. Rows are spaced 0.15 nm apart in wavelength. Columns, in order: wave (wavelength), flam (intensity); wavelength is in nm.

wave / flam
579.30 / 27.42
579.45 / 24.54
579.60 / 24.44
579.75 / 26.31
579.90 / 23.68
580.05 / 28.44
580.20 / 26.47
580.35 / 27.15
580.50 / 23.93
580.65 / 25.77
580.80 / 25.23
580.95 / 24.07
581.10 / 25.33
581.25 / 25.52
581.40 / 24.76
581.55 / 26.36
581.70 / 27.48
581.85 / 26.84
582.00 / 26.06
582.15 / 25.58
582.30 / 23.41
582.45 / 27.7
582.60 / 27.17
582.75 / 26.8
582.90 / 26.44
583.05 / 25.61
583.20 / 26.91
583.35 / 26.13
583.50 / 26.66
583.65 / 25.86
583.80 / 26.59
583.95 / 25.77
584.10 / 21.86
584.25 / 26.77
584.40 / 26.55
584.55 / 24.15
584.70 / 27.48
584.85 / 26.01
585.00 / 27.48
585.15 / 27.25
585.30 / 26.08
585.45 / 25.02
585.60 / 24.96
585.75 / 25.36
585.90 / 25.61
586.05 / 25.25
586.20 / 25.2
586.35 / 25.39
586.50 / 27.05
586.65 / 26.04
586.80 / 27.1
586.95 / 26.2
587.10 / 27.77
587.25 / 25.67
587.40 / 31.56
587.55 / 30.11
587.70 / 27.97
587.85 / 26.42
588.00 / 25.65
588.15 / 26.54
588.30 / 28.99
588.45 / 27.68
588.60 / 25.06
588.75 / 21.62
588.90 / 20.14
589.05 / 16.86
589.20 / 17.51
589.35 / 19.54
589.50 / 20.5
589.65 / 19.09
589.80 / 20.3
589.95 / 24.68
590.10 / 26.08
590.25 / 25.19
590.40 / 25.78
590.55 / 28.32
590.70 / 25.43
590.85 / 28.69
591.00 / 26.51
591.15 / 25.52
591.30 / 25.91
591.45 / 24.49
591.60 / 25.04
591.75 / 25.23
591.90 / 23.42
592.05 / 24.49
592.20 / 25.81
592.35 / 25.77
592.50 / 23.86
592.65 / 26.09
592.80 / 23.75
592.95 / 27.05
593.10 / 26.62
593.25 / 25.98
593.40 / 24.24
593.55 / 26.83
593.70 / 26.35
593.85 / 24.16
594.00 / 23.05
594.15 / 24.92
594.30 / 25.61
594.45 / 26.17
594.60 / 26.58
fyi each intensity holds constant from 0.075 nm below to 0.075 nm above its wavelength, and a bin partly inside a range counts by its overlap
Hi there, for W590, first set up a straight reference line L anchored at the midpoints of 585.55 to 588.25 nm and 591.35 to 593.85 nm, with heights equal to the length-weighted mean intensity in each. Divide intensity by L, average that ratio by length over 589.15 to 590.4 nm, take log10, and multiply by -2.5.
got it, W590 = 0.18 mag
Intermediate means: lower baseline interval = 26.7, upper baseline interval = 25.3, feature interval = 21.9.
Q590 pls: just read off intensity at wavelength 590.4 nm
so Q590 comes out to 25.78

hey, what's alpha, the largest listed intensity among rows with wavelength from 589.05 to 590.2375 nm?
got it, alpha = 26.08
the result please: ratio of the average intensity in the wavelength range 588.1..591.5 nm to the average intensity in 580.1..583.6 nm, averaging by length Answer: 0.9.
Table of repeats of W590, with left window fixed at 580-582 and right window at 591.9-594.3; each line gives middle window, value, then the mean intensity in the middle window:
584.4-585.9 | -0.01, 26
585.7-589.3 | 0.00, 25.5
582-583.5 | -0.02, 26.2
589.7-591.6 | 0.00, 25.5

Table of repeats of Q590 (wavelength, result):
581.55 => 26.36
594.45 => 26.17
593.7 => 26.35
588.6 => 25.06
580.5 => 23.93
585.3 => 26.08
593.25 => 25.98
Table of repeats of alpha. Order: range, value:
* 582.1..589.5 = 31.56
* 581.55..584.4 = 27.7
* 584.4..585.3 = 27.48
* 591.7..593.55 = 27.05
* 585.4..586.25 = 25.61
